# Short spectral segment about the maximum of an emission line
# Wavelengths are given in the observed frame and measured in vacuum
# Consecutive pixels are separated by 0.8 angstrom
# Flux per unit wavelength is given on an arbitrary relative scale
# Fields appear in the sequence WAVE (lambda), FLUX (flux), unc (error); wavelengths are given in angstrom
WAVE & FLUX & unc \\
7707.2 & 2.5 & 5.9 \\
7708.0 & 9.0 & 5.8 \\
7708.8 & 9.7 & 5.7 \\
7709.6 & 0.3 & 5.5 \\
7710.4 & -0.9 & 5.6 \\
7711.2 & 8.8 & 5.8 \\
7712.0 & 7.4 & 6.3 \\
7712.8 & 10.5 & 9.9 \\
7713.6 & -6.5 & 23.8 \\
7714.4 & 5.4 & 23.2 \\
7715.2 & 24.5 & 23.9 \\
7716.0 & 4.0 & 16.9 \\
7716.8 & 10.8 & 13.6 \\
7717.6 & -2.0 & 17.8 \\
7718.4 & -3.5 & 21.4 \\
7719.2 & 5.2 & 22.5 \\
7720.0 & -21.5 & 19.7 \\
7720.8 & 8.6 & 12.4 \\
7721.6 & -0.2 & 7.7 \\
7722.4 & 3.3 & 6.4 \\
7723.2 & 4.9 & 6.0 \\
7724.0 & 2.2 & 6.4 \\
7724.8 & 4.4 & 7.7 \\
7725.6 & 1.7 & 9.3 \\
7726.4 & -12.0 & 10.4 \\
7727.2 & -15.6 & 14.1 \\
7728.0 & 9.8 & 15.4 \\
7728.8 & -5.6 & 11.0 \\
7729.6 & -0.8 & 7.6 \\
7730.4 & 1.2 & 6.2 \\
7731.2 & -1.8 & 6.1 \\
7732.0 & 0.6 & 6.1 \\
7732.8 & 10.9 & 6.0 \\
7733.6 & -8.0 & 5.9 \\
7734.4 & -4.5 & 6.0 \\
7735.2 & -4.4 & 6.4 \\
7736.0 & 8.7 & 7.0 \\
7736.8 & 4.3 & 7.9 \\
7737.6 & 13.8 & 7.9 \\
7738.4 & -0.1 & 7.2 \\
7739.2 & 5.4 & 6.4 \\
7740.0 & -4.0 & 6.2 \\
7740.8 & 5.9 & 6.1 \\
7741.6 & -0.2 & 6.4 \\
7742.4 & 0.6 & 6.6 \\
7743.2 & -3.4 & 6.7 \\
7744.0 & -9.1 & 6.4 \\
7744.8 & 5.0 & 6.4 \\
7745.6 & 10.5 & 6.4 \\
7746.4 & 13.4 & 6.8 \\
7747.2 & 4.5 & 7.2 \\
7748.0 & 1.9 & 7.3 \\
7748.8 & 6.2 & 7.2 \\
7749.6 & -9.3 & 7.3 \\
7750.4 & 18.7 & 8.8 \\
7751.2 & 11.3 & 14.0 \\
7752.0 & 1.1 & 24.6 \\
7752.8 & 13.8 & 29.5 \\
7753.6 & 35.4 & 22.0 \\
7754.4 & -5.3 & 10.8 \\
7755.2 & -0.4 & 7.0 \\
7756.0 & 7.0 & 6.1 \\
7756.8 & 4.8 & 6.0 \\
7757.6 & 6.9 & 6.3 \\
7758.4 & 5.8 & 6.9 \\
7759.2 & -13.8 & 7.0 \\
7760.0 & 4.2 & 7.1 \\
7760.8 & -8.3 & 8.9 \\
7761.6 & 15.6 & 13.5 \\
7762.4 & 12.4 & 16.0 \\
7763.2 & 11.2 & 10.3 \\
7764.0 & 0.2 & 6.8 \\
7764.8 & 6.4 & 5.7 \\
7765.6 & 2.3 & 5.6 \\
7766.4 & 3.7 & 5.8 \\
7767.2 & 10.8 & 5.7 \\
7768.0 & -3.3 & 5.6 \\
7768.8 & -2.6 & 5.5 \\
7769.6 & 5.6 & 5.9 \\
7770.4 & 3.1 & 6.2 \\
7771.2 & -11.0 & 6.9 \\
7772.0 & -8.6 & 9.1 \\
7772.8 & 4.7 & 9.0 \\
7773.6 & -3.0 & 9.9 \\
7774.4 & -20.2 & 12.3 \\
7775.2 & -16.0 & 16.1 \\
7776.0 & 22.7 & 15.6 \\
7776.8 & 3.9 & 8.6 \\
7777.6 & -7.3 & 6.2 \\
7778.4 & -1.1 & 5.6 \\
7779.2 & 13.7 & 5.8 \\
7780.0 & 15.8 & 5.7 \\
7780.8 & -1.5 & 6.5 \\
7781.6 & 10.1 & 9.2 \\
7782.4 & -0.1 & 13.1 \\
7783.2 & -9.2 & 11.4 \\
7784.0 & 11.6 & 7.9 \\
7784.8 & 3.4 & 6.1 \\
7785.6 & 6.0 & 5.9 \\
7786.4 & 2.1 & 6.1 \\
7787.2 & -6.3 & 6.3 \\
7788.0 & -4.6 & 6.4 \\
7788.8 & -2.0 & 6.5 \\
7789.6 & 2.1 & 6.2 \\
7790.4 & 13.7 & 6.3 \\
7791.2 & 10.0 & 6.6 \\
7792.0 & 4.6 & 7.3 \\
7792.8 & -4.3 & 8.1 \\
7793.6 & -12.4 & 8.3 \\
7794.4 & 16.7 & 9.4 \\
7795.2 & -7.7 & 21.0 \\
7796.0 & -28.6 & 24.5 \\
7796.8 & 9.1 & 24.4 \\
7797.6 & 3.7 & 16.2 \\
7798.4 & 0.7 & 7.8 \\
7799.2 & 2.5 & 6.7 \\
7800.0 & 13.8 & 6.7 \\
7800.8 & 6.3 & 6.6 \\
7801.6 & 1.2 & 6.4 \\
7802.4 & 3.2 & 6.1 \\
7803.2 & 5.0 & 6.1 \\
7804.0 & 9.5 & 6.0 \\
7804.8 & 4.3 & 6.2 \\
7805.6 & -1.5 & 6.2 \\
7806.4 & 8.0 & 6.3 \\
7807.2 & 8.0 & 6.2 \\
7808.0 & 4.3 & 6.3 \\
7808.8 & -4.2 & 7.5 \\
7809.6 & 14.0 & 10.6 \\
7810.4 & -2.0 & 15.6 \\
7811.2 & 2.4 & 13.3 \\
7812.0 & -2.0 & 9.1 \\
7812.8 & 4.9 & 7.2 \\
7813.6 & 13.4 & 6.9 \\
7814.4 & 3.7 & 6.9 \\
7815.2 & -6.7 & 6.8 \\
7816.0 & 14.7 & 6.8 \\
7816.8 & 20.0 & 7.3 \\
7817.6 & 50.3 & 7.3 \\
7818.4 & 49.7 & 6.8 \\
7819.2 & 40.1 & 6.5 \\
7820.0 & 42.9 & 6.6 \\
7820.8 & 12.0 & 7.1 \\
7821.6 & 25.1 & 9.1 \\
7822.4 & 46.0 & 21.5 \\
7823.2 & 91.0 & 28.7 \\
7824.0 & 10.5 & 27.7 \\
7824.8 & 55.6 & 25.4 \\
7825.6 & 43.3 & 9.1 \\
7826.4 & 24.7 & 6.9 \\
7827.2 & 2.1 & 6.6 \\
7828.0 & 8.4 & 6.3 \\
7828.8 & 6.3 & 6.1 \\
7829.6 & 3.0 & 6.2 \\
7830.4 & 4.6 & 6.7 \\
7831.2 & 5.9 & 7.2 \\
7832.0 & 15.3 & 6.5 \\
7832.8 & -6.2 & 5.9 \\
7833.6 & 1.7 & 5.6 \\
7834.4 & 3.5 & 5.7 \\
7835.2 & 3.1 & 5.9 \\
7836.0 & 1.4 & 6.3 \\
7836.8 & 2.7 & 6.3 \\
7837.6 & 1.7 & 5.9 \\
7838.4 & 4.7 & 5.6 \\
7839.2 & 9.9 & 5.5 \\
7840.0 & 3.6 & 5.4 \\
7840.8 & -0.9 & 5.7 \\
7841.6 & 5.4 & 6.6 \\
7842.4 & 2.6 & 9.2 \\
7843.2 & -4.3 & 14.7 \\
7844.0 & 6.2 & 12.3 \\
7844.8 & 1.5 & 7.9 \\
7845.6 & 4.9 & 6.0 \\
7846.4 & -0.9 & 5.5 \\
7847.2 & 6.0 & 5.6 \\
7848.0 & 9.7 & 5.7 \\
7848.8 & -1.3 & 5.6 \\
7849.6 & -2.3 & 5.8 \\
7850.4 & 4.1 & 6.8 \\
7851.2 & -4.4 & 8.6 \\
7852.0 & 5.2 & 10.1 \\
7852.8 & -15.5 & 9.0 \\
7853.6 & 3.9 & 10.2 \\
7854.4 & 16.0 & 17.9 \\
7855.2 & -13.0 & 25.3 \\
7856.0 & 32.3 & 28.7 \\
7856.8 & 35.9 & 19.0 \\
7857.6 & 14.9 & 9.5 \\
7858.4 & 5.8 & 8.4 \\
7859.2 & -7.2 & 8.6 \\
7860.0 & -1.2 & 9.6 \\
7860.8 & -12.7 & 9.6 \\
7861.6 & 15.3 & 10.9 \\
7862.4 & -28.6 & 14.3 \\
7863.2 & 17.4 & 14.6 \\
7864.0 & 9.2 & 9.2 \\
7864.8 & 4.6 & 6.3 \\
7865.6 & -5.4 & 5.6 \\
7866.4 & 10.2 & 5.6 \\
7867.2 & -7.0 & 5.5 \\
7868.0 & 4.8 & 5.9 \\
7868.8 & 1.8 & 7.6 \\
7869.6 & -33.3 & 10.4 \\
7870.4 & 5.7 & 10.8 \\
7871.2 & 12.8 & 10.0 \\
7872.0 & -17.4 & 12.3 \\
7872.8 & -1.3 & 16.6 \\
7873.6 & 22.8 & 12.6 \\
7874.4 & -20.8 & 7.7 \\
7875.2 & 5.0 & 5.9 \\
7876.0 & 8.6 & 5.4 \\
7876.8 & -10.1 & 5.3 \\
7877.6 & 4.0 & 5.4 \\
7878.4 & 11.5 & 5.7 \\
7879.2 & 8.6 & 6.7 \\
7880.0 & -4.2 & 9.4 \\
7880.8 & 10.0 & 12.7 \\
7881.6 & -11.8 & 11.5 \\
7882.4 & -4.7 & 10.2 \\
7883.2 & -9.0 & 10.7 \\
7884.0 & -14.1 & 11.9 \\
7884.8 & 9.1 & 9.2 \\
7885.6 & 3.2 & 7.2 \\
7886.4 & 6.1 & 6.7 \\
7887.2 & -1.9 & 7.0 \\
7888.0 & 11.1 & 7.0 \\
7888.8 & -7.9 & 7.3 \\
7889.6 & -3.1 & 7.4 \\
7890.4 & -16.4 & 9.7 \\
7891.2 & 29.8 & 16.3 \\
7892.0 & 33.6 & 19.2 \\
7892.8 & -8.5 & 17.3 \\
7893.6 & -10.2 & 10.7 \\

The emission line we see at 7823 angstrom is [O II]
